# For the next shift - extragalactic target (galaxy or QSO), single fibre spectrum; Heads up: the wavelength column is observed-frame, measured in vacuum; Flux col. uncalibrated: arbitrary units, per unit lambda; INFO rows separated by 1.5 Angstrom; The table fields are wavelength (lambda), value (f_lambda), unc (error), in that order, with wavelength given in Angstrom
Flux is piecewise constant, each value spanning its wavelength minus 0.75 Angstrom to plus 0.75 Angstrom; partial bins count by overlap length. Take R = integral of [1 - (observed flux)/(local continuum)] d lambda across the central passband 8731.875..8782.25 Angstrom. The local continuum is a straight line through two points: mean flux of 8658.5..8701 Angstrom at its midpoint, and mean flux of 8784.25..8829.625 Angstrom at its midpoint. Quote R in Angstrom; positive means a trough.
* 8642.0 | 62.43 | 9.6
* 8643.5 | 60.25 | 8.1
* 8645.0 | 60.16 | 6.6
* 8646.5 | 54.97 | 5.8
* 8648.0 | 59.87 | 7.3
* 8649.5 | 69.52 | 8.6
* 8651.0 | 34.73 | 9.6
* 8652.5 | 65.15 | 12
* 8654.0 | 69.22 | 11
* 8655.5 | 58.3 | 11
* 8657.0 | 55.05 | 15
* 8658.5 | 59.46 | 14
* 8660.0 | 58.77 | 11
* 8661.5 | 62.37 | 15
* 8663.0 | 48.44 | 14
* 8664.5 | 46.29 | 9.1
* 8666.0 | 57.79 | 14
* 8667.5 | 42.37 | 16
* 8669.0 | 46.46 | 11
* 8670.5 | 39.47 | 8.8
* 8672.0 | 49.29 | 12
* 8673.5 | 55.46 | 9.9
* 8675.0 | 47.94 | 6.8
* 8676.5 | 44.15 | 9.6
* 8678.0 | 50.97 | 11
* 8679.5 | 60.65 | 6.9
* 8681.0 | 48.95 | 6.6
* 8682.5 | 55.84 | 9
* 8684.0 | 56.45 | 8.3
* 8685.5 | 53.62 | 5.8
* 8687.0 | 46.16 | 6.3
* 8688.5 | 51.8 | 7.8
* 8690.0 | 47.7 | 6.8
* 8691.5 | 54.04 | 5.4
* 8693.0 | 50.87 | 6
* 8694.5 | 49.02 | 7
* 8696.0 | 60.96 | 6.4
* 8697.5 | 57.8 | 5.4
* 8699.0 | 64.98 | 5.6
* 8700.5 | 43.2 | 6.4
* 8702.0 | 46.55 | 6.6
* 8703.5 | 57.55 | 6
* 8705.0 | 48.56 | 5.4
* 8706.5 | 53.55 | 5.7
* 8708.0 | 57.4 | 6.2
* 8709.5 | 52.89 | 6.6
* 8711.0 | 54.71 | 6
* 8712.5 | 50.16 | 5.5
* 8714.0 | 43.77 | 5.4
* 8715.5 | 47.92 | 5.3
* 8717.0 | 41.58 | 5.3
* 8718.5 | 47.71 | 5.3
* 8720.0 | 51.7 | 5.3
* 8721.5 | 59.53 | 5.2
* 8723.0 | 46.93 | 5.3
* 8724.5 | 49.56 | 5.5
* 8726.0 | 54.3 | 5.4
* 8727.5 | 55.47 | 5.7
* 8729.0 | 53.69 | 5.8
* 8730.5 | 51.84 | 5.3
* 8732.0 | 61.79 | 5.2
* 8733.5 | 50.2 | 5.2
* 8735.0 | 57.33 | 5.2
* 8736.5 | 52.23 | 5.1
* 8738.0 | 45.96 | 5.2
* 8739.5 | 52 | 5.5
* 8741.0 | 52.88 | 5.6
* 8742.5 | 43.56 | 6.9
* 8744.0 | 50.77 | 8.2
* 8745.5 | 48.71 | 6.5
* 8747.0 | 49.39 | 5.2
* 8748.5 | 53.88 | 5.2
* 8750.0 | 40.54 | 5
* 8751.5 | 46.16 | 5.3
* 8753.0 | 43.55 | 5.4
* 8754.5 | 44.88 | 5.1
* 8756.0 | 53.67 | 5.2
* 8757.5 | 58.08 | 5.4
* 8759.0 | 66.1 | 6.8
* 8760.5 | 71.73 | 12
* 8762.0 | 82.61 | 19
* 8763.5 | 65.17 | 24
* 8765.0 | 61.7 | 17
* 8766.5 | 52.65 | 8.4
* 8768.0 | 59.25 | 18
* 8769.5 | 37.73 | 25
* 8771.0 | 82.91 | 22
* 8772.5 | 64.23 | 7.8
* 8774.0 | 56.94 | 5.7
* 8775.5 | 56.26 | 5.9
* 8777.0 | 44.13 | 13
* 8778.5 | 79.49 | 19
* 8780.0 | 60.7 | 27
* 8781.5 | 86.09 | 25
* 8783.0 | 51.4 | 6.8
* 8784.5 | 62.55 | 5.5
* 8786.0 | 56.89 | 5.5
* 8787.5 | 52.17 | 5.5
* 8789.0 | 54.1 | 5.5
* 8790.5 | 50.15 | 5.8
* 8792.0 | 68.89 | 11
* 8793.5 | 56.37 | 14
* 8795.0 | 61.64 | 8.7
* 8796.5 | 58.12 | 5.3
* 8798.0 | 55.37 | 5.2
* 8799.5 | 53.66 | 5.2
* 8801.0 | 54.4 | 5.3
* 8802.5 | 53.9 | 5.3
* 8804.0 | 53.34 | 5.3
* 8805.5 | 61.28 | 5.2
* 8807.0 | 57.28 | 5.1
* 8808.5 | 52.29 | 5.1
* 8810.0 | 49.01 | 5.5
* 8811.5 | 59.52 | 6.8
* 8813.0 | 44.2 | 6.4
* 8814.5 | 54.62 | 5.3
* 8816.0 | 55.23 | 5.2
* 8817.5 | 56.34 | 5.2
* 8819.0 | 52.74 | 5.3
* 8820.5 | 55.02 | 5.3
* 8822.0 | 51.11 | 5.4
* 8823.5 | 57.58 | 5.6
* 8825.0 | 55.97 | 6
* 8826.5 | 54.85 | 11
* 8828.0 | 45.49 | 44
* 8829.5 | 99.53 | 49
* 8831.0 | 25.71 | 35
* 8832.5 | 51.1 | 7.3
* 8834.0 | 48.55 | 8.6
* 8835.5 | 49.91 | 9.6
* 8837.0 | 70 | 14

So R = -2.2 Angstrom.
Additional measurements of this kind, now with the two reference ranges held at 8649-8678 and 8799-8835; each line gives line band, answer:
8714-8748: 1.6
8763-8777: -1.3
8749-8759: 0.8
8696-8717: 0.5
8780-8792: -1.3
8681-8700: -0.2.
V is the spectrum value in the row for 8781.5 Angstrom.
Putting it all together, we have 86.09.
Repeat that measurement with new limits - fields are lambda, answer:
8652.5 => 65.15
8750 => 40.54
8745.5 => 48.71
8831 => 25.71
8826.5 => 54.85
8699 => 64.98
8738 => 45.96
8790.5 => 50.15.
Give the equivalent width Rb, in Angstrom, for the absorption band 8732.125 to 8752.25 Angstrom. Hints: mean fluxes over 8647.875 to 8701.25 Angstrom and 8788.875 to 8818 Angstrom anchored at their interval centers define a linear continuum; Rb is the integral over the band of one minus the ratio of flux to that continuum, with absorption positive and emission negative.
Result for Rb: 1.69 Angstrom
